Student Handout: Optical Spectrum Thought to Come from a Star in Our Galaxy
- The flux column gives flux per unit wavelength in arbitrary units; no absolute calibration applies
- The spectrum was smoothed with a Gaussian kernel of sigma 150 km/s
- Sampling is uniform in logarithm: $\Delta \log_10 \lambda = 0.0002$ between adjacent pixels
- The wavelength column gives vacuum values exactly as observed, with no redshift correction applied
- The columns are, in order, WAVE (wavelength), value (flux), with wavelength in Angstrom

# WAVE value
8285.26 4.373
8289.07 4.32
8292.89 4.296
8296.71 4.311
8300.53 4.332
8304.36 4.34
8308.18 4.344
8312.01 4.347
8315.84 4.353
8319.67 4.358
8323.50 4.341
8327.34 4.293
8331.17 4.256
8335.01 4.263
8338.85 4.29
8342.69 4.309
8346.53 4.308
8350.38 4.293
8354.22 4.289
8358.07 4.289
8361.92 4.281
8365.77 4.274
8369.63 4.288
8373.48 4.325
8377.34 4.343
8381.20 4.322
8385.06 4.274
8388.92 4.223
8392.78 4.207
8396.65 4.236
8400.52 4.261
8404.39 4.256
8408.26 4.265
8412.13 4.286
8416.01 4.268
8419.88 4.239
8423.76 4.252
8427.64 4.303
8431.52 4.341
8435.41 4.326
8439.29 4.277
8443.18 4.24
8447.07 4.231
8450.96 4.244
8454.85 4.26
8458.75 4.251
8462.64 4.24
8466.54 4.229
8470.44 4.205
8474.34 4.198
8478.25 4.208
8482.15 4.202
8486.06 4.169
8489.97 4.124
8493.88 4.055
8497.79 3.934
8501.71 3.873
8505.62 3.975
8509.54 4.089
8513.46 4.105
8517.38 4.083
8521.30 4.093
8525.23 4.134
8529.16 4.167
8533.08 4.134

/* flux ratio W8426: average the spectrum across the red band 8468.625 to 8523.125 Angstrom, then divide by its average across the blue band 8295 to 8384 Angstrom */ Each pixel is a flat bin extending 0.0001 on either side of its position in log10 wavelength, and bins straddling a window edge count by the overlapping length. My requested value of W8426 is 0.9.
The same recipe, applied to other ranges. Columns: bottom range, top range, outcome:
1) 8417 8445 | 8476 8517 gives 0.95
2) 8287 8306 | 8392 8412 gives 0.98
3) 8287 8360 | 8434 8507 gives 0.97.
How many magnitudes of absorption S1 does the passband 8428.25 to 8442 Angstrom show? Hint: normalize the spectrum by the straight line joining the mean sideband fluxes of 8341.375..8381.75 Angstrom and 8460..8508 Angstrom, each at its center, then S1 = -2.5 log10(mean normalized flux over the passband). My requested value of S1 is -0.030 mag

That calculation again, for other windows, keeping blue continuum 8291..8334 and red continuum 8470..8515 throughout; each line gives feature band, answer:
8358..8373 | -0.008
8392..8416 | -0.013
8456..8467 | -0.029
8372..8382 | -0.023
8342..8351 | -0.006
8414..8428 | -0.020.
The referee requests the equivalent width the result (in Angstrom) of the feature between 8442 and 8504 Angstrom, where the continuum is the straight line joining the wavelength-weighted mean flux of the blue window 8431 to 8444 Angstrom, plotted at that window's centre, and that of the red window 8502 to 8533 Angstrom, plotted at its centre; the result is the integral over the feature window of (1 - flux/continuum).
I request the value 0.6 Angstrom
